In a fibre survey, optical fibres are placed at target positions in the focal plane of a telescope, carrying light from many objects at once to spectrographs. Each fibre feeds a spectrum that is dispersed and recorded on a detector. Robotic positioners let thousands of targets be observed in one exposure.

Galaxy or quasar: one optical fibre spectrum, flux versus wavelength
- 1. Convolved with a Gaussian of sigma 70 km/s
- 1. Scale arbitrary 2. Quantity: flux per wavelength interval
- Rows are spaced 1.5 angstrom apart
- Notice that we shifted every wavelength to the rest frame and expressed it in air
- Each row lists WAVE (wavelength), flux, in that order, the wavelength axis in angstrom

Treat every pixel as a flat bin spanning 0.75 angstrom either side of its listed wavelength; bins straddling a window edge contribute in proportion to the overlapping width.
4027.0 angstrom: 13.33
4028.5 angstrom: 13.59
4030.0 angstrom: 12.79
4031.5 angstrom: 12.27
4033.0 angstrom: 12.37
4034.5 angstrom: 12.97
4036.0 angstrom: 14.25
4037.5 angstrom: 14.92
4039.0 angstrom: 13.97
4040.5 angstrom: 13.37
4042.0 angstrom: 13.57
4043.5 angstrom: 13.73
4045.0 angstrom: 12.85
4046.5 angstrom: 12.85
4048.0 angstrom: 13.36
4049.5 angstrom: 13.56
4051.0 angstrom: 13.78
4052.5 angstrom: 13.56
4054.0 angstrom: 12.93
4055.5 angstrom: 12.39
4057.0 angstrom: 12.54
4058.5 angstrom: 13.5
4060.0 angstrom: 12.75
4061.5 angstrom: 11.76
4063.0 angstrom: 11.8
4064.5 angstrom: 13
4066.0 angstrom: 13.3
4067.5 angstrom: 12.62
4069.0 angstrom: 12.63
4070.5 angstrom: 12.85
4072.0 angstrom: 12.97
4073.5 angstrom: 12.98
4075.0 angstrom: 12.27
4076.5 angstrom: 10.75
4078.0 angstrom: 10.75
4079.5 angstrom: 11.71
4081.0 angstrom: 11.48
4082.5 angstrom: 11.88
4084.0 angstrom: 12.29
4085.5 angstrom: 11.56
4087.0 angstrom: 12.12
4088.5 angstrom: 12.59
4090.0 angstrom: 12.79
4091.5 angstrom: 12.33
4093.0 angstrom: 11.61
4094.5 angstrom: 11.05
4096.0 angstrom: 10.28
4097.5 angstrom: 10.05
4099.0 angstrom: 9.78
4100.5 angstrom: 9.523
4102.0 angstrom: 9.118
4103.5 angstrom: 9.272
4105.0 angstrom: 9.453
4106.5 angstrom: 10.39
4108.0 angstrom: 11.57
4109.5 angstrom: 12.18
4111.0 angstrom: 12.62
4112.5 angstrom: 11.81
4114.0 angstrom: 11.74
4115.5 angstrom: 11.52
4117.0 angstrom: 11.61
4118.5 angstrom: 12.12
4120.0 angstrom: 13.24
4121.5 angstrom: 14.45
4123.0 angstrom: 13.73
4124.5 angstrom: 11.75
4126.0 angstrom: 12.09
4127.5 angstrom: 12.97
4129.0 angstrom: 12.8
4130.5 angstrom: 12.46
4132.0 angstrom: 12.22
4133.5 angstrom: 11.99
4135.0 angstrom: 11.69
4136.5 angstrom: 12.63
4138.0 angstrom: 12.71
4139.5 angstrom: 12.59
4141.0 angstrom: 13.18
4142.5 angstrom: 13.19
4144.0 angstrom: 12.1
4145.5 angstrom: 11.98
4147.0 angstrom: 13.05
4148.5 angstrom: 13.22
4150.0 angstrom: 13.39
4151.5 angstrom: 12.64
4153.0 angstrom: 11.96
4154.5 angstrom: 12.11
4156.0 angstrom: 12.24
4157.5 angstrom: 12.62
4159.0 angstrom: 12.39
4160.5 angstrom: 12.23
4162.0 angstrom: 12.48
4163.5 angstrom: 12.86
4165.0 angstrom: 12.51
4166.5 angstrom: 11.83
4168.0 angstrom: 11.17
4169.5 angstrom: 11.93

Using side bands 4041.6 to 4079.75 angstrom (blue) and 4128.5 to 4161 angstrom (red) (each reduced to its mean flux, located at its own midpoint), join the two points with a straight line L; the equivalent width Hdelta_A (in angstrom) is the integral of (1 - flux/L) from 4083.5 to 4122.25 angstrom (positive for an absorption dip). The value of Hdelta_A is 3.7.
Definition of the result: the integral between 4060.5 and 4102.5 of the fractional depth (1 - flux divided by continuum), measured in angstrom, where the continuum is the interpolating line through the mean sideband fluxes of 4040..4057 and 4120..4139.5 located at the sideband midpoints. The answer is 4.1 angstrom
